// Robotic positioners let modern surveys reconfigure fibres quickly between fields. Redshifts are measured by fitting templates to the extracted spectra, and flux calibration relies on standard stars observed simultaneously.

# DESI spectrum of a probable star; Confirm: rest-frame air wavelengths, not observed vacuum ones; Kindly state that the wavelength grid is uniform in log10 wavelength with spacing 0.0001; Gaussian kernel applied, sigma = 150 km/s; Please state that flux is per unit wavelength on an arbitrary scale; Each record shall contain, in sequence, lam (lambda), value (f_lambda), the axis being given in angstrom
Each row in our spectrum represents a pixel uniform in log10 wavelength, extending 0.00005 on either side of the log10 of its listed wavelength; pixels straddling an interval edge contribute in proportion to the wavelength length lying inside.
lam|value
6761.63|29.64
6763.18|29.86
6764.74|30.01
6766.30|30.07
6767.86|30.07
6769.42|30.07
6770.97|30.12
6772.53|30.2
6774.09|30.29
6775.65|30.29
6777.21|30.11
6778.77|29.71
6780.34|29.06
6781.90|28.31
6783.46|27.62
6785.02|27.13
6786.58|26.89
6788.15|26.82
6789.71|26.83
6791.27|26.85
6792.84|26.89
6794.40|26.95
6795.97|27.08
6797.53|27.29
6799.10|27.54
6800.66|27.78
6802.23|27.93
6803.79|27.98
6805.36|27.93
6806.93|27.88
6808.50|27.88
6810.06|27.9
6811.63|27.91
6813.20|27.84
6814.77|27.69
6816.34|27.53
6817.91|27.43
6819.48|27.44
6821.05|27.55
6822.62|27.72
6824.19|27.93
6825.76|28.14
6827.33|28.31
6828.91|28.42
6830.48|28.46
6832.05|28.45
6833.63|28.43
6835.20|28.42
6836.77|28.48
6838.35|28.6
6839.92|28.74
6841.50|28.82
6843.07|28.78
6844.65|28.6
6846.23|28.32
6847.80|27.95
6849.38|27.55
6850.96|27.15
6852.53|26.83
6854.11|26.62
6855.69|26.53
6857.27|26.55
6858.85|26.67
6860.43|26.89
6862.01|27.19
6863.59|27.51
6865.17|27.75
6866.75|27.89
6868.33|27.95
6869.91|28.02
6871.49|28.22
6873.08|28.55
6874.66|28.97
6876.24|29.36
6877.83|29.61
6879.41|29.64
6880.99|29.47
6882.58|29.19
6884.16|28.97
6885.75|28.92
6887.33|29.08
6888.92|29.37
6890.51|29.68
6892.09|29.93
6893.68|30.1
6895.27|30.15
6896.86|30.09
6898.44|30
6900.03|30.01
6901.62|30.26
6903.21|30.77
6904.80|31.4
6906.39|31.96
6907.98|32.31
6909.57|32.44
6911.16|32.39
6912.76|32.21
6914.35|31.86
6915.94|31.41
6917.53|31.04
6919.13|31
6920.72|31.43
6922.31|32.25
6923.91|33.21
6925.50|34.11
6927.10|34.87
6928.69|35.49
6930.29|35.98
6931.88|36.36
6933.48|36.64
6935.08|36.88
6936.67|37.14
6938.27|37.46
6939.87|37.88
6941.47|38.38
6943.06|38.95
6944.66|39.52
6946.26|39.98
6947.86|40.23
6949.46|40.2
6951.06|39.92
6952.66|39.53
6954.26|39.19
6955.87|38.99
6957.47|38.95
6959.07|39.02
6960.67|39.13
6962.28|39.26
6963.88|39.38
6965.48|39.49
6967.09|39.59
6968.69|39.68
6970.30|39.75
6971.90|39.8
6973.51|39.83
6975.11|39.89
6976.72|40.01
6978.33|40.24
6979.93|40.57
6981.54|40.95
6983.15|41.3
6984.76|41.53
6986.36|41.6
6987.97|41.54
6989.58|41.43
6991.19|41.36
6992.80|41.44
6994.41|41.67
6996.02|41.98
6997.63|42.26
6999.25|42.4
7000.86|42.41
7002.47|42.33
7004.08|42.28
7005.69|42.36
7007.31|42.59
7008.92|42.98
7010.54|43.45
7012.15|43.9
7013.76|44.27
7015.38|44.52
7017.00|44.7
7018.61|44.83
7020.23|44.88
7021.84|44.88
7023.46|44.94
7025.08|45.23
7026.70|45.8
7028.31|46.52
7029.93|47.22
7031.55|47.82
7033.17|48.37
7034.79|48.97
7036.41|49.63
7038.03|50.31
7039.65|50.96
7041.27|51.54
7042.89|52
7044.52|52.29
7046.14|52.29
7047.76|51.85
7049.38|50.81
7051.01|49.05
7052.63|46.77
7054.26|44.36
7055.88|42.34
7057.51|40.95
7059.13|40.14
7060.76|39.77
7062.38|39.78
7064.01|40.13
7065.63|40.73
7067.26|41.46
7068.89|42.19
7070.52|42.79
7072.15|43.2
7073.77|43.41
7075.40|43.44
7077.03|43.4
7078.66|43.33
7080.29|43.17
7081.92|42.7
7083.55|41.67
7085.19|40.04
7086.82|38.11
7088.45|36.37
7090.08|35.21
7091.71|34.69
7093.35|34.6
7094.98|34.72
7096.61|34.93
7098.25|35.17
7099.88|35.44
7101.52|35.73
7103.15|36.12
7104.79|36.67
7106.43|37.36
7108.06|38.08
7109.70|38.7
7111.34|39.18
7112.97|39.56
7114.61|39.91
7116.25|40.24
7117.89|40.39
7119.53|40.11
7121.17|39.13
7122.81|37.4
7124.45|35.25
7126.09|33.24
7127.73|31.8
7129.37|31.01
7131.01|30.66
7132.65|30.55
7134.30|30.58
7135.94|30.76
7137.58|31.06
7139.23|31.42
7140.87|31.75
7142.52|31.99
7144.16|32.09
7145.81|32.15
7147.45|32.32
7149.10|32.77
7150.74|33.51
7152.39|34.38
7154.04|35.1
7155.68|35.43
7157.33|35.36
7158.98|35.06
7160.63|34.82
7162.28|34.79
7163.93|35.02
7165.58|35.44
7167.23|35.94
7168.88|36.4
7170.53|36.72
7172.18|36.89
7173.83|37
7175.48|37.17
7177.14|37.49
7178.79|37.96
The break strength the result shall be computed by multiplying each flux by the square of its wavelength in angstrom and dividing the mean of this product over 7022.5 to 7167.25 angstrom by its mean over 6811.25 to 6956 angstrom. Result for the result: 1.35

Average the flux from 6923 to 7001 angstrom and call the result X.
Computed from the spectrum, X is 39.3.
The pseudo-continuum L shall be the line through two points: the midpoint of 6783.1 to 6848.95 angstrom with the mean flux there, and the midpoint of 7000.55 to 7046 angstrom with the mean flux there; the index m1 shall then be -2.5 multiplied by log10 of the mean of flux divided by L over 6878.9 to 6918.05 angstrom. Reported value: 0.15 mag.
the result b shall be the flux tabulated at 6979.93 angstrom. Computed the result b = 40.57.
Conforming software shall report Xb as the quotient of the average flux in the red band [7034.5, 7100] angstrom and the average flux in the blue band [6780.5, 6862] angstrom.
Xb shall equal 1.6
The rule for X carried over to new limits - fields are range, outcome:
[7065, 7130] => 38.5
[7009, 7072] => 45.8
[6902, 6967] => 36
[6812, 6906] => 28.5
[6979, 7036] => 43.6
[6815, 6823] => 27.5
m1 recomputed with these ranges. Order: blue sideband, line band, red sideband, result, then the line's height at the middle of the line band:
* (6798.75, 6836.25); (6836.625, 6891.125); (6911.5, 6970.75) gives 0.111 mag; 31.3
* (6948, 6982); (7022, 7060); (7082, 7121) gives -0.233 mag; 38.5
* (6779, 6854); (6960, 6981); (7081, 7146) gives -0.239 mag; 31.9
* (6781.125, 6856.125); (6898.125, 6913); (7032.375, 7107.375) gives 0.051 mag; 32.9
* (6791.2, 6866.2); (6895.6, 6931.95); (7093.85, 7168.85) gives -0.085 mag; 29.8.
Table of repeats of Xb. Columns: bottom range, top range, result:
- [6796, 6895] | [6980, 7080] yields 1.58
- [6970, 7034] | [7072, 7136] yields 0.87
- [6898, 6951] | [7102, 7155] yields 1.01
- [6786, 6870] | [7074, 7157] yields 1.30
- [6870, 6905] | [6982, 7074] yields 1.51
